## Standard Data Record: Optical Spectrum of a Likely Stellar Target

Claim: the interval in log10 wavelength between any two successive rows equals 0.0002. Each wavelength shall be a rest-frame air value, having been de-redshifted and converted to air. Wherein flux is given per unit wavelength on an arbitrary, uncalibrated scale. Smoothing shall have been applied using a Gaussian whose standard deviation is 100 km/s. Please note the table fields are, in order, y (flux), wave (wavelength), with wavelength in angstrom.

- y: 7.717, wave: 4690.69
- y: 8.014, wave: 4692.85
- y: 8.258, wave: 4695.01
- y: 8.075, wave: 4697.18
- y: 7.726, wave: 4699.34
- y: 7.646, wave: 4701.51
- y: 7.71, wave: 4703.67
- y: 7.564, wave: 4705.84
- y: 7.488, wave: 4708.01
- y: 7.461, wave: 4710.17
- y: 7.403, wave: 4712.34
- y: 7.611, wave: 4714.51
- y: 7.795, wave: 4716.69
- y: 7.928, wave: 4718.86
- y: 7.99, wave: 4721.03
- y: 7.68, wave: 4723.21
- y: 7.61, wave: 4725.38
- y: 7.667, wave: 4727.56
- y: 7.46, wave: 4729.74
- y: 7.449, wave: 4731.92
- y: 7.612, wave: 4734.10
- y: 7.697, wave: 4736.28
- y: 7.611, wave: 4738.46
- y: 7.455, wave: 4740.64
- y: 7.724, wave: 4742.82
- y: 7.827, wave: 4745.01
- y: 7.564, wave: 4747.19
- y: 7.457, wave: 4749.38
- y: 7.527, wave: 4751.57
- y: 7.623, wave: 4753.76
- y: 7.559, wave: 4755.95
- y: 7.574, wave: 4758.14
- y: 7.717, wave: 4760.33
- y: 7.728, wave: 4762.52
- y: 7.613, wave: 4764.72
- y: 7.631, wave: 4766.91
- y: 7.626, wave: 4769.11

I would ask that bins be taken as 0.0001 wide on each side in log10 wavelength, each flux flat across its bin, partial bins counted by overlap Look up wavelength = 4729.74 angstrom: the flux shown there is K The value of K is 7.46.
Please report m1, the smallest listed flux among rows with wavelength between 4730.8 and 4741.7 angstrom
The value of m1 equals 7.449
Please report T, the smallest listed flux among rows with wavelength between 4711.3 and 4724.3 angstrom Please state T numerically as 7.403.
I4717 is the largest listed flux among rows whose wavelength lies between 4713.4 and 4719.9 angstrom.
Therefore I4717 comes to 7.928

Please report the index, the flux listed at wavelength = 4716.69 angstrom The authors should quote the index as 7.795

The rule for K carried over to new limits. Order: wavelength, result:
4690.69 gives 7.717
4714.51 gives 7.611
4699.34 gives 7.726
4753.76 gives 7.623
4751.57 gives 7.527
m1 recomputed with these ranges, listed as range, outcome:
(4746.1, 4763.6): 7.457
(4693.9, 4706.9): 7.564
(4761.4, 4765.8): 7.613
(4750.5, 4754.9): 7.527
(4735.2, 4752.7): 7.455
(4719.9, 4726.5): 7.61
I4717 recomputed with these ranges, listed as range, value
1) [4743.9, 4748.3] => 7.827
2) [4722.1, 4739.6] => 7.697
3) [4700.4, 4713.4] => 7.71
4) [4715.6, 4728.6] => 7.99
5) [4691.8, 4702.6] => 8.258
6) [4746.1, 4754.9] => 7.623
